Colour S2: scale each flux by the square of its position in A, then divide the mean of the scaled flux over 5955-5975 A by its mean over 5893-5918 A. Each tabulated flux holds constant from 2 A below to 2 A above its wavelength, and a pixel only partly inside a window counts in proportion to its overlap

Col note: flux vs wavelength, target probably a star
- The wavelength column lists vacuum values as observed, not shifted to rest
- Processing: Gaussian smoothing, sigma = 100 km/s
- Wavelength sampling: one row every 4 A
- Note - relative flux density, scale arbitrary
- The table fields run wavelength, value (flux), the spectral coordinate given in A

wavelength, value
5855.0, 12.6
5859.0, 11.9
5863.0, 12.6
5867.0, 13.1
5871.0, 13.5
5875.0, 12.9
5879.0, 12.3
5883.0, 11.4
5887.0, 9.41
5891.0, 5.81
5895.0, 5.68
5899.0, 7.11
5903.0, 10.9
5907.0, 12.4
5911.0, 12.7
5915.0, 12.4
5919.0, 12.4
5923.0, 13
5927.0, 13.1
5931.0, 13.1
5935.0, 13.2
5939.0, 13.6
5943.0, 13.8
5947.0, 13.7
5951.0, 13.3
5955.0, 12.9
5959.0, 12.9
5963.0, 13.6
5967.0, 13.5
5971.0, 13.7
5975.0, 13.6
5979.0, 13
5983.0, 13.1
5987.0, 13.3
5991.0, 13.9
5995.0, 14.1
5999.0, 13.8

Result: 1.3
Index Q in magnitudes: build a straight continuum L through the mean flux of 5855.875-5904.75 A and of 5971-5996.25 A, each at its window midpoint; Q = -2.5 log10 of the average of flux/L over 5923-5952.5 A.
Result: -0.10 mag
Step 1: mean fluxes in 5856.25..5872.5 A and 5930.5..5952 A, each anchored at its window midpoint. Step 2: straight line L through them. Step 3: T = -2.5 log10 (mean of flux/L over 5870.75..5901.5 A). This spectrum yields 0.327 mag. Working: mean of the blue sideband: 12.7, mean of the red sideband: 13.5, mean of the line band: 9.57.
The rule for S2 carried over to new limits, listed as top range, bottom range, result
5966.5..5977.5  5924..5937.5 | 1.05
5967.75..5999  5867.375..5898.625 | 1.38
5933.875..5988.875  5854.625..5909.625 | 1.27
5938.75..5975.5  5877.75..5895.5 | 1.52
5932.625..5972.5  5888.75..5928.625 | 1.29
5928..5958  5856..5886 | 1.10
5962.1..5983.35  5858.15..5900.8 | 1.32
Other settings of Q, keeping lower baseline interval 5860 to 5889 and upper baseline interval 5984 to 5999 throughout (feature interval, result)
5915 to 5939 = -0.008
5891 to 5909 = 0.400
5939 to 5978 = -0.013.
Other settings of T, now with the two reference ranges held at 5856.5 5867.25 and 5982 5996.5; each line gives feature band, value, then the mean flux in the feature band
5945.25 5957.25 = 0.00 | 13.3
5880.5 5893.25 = 0.38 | 8.95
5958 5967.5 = 0.00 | 13.4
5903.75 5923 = 0.04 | 12.4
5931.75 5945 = -0.03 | 13.5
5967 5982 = 0.00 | 13.4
